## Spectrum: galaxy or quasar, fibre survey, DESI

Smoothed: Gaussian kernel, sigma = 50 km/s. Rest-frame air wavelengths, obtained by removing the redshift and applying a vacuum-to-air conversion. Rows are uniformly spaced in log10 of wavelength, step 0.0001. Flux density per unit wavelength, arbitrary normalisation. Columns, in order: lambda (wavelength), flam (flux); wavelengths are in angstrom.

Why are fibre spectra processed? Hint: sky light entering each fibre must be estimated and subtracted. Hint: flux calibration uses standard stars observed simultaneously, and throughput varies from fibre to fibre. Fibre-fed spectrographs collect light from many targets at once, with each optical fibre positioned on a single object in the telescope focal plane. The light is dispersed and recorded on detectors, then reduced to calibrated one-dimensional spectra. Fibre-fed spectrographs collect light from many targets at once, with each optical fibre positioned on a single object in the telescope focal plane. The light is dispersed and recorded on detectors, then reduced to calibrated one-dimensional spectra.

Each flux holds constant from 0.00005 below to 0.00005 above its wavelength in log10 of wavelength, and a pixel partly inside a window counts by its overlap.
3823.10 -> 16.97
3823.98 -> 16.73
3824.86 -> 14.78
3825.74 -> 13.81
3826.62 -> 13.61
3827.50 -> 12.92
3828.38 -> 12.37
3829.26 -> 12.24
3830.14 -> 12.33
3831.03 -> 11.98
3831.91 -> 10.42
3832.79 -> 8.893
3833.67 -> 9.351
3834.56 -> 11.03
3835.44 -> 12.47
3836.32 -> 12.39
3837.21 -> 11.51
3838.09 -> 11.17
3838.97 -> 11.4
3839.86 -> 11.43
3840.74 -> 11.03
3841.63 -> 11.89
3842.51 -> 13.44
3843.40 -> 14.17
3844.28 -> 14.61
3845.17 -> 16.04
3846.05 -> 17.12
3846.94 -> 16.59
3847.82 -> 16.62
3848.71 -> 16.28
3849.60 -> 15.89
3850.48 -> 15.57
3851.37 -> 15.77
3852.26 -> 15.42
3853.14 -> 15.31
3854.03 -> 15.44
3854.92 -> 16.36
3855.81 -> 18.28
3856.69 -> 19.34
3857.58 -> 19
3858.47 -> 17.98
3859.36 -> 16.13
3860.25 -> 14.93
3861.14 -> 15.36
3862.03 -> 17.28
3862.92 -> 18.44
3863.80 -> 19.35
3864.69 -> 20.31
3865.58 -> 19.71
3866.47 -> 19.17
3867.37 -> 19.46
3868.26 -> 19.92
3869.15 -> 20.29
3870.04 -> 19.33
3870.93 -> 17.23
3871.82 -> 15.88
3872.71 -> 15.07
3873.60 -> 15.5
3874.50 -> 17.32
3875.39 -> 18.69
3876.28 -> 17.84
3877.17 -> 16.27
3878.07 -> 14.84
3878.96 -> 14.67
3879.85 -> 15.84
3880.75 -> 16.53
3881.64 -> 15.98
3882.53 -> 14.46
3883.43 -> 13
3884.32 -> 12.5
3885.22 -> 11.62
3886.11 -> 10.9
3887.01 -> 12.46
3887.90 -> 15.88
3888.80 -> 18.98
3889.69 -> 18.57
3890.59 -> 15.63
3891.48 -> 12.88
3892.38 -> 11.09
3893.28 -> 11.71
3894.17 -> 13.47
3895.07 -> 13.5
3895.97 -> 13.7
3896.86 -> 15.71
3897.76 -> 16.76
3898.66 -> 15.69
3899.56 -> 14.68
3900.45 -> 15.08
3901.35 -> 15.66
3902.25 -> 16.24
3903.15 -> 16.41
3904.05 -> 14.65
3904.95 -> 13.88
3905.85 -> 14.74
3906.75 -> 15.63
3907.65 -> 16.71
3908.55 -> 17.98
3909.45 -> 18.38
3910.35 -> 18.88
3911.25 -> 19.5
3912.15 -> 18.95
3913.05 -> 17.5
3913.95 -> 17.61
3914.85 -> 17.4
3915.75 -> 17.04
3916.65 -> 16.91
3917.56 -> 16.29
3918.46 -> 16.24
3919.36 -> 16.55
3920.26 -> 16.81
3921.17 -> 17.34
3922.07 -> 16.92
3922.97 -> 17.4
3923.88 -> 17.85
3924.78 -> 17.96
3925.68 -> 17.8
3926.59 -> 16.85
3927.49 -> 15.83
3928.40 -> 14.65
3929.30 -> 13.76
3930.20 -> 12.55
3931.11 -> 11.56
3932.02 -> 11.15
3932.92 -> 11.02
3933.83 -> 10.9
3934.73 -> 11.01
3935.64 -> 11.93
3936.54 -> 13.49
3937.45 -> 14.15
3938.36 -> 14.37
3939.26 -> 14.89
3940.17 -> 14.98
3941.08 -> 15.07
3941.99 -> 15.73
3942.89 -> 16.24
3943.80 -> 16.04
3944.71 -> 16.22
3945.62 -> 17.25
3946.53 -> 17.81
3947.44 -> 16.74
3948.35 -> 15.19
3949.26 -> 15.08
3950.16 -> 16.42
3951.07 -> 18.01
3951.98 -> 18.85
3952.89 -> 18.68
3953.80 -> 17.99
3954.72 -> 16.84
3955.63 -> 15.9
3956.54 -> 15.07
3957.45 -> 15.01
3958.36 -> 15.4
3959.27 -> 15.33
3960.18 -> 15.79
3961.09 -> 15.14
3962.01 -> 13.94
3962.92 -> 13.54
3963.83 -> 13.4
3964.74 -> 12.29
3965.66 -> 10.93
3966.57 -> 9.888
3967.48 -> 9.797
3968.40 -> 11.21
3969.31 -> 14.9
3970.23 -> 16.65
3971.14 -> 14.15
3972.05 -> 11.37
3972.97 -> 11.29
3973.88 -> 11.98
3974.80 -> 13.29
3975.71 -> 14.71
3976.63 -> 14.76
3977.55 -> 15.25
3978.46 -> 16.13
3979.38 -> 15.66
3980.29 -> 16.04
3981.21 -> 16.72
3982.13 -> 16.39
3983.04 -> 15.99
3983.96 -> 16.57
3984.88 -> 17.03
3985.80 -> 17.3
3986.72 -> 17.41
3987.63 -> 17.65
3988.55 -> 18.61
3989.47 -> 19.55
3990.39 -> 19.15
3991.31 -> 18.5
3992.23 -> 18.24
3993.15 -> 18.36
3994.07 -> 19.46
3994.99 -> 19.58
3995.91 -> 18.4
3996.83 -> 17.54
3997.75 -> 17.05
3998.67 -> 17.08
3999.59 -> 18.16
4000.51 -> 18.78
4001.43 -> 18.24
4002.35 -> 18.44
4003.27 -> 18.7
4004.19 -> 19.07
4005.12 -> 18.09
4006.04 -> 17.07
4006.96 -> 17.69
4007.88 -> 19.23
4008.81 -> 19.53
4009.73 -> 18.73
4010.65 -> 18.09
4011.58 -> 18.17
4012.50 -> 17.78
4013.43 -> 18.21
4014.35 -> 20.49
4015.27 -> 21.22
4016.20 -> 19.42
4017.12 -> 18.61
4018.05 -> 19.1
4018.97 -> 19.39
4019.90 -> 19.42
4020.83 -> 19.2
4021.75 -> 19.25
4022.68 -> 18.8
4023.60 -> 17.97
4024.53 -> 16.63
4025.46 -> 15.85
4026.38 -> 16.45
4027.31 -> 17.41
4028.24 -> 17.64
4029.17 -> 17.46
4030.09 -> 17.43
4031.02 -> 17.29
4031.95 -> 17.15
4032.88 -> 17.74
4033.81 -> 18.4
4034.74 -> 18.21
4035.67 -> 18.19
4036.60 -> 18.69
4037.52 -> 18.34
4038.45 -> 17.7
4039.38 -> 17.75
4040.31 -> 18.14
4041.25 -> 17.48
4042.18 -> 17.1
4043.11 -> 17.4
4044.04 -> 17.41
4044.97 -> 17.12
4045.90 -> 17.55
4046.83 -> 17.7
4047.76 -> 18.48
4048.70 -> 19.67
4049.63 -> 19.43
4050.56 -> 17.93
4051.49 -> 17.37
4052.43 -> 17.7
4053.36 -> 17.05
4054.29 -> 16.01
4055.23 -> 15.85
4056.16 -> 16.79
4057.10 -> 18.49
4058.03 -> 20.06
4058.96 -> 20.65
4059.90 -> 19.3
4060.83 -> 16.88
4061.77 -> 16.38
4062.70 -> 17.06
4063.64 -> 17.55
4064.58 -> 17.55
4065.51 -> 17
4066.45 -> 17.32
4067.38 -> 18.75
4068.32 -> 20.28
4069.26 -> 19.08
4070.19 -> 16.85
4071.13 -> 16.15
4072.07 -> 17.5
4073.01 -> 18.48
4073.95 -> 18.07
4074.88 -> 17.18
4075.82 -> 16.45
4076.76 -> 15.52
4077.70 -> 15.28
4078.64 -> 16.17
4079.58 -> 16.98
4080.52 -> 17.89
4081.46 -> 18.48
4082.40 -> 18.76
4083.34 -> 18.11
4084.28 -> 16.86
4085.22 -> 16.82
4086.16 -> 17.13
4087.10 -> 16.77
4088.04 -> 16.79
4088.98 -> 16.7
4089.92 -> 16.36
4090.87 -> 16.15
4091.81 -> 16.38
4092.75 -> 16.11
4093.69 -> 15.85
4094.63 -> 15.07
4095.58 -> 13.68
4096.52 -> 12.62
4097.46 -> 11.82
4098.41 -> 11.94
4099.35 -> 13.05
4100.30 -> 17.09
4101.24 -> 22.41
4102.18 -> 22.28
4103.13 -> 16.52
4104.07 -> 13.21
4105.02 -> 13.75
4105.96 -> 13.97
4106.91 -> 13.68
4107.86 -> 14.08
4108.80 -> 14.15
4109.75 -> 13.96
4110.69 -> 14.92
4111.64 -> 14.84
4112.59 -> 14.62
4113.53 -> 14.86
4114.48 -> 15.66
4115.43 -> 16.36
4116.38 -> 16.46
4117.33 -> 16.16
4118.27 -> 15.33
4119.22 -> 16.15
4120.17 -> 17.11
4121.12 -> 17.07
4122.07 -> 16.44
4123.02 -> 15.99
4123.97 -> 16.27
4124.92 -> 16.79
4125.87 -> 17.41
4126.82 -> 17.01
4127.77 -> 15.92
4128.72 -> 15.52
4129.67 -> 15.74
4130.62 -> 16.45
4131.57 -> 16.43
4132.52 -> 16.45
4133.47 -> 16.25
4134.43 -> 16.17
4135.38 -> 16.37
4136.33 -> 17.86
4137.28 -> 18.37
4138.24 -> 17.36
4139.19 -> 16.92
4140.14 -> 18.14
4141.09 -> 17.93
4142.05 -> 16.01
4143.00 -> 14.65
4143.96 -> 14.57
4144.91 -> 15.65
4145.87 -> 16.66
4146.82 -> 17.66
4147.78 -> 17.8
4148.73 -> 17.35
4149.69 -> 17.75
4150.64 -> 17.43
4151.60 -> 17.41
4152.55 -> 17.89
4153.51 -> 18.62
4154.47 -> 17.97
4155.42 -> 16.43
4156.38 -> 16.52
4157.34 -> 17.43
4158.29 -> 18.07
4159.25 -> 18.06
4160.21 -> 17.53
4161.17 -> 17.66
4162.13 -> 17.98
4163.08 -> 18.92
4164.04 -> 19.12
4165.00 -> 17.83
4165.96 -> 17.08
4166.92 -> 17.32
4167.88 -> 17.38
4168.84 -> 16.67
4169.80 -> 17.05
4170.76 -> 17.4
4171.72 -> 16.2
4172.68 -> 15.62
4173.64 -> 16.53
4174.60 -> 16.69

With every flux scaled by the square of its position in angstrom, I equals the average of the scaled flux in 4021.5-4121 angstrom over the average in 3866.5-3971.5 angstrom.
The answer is 1.18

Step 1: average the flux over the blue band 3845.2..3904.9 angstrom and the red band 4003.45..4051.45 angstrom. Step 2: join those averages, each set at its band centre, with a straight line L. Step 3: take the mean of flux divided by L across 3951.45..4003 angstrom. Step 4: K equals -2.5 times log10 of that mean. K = 0.10 mag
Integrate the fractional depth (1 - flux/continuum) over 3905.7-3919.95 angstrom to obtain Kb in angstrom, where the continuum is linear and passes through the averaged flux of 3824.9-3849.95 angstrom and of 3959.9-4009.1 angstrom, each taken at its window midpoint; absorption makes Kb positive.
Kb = -2.7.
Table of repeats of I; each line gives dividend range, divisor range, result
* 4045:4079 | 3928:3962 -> 1.24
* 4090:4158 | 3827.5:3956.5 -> 1.17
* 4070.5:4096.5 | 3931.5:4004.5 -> 1.13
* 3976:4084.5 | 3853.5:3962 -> 1.19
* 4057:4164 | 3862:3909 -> 1.17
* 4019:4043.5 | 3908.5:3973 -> 1.22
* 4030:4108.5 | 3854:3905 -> 1.17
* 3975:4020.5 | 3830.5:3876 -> 1.24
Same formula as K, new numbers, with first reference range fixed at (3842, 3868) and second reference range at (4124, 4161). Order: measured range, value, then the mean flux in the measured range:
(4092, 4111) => 0.13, 15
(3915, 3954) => 0.09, 15.6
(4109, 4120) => 0.10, 15.4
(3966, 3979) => 0.27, 13.2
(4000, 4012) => -0.09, 18.4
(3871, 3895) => 0.13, 14.9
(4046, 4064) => -0.06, 17.9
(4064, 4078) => -0.03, 17.5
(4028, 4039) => -0.06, 17.9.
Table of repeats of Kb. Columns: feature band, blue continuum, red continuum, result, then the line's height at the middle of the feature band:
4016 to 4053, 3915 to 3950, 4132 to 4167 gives -4.0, 16.2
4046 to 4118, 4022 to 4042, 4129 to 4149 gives 2.3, 17.2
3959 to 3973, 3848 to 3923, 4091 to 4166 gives 2.8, 16.3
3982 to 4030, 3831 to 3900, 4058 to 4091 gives -4.3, 16.7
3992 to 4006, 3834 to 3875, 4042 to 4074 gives -0.8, 17.3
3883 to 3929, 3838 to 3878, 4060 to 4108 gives 1.9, 16.5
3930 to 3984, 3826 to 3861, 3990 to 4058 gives 6.7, 16.6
